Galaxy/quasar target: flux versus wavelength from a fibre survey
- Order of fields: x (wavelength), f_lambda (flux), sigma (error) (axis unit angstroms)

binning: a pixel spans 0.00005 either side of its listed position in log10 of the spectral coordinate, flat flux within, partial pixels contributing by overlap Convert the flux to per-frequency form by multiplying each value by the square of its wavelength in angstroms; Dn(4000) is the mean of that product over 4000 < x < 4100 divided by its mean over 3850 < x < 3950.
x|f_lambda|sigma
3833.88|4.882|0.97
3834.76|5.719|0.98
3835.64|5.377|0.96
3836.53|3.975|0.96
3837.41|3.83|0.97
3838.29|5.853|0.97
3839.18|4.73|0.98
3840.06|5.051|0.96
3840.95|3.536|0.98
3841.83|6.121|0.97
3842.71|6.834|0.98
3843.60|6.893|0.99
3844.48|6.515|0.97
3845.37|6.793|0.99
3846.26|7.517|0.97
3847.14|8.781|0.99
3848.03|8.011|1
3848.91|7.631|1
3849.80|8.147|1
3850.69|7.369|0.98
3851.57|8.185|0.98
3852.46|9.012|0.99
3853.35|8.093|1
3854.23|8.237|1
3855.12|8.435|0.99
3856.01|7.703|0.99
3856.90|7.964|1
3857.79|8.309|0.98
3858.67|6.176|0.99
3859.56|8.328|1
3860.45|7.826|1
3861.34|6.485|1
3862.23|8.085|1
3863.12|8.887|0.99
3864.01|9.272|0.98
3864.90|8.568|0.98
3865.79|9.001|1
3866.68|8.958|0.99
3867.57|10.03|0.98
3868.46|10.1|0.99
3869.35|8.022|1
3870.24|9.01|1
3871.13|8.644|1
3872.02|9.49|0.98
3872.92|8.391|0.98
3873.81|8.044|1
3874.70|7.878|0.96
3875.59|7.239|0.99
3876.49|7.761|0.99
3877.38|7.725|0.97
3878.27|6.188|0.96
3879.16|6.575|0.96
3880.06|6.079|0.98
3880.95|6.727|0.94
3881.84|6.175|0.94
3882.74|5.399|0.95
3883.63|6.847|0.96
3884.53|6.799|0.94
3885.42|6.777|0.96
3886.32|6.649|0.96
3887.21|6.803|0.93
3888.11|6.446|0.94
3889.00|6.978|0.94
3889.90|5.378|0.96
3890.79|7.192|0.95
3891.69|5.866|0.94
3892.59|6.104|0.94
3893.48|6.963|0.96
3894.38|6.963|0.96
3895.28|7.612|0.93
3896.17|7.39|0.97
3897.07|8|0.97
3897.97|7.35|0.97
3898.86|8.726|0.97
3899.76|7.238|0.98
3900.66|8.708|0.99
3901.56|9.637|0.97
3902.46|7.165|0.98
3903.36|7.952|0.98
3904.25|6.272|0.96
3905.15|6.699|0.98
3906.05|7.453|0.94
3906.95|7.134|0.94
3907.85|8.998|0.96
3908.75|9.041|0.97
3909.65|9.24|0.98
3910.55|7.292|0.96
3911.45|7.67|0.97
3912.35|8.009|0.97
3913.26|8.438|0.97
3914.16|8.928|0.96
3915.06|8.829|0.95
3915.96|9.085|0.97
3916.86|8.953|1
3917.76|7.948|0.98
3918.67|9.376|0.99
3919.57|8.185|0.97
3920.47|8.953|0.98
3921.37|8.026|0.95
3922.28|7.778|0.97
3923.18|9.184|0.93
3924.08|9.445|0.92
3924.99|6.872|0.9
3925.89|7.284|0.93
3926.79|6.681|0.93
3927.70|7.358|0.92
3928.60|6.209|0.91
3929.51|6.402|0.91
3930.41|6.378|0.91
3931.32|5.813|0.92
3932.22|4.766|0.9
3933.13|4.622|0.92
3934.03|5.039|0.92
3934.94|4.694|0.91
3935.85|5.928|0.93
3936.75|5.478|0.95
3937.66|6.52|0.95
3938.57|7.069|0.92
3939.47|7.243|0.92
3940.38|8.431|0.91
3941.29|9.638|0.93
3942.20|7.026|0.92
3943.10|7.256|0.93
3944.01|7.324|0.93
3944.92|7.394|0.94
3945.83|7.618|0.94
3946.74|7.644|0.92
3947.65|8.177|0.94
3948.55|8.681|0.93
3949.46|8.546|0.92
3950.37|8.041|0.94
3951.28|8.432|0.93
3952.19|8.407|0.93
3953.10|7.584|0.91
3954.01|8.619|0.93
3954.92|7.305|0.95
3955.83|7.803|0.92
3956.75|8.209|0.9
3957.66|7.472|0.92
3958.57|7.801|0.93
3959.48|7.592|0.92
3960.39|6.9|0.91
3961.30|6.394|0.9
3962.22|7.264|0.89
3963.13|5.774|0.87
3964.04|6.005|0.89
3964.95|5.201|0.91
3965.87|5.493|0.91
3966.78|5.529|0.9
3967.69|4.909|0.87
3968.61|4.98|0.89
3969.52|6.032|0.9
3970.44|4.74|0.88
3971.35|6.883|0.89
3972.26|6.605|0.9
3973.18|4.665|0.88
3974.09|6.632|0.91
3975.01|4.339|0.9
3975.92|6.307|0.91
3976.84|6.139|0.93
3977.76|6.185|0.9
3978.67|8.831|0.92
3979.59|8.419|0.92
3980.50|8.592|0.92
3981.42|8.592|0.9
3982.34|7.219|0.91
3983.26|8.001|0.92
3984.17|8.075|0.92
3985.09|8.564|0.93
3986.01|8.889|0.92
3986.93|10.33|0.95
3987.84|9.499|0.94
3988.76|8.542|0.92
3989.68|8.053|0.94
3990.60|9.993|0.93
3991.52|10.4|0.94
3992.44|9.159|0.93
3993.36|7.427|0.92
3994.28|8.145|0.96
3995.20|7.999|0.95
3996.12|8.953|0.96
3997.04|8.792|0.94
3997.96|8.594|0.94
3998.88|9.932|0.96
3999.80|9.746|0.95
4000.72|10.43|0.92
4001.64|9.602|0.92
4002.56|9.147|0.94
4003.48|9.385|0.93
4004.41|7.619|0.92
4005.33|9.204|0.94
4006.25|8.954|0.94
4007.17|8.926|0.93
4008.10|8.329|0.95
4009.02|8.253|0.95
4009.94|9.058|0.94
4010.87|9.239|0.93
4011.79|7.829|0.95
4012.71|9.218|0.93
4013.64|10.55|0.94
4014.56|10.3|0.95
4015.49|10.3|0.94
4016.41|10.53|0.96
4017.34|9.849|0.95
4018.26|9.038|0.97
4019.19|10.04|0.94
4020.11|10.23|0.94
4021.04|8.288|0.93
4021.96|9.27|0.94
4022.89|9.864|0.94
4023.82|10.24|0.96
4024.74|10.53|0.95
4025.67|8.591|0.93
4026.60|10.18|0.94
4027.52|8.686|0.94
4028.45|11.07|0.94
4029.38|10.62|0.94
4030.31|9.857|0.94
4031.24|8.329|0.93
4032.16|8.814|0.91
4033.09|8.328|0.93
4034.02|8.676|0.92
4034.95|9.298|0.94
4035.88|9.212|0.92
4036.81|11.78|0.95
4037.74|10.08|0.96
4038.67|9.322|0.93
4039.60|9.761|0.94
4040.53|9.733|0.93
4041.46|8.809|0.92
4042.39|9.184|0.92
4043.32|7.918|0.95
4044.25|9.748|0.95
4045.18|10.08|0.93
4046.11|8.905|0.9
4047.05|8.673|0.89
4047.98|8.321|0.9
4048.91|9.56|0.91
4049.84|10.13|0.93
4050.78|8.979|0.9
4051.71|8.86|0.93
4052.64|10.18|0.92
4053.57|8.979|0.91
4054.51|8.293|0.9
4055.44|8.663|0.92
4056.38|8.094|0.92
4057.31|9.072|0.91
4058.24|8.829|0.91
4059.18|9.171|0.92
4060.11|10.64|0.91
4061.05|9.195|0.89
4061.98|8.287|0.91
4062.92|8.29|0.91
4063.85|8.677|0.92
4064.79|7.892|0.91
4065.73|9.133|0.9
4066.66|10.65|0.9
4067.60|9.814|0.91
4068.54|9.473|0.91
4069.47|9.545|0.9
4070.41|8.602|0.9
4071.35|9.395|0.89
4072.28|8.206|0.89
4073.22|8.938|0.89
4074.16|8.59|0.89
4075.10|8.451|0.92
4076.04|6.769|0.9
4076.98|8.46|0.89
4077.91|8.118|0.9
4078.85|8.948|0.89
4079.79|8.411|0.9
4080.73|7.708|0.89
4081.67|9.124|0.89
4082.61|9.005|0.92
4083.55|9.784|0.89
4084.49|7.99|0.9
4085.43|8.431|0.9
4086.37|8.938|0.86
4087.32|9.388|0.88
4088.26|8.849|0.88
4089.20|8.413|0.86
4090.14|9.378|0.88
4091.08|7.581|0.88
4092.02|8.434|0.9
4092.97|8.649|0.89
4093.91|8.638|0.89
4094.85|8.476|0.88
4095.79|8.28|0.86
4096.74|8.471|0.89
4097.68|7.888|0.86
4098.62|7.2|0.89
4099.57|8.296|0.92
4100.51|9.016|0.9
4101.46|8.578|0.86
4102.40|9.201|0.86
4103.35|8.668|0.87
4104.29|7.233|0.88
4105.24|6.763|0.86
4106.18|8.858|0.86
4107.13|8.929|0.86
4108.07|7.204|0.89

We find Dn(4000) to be 1.29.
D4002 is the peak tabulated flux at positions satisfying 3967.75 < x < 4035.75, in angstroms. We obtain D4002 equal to 11.07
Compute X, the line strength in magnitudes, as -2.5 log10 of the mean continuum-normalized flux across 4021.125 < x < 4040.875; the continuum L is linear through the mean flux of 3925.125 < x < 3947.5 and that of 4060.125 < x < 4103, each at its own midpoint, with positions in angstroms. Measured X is -0.201 mag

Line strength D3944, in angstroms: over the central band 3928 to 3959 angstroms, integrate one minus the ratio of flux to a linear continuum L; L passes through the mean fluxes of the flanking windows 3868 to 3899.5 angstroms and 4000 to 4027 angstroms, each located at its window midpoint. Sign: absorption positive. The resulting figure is 4.1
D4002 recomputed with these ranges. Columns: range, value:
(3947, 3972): 8.681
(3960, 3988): 10.33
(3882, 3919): 9.637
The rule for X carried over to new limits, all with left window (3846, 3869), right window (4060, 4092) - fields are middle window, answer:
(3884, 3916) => 0.12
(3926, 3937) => 0.40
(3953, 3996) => 0.17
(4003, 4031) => -0.10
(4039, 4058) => -0.05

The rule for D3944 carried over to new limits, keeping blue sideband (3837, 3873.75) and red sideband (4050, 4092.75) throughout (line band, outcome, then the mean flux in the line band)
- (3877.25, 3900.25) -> 3.1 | 6.8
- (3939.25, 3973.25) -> 4.5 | 7.12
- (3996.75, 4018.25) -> -2.0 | 9.3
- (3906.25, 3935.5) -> 1.6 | 7.57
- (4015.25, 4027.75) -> -1.7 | 9.7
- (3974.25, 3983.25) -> 1.2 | 7.2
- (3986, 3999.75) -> -1.0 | 9.01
